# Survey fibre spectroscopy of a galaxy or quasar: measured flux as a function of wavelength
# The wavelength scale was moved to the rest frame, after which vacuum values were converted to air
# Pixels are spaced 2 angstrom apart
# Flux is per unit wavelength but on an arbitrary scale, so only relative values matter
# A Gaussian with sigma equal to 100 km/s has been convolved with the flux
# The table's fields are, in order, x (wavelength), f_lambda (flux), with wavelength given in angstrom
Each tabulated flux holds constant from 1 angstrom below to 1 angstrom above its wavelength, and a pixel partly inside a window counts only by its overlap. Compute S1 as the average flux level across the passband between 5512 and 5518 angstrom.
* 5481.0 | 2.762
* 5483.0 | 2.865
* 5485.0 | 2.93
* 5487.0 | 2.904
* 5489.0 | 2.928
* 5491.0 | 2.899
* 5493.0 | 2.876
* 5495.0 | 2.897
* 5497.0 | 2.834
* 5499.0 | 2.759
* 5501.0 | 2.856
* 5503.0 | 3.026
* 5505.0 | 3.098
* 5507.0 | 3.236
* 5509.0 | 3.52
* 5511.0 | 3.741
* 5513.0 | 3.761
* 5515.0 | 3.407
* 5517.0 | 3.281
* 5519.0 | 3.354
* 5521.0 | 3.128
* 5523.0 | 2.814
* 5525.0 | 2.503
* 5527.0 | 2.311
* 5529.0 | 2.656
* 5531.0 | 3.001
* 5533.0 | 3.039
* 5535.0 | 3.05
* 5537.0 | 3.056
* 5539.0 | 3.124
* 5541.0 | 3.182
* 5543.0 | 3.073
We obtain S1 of 3.48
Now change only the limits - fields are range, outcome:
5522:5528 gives 2.54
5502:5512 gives 3.32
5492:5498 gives 2.87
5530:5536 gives 3.03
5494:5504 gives 2.87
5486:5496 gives 2.9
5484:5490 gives 2.92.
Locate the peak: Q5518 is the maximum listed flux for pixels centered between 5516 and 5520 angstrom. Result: 3.354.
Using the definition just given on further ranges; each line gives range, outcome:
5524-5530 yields 2.656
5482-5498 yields 2.93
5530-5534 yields 3.039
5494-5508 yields 3.236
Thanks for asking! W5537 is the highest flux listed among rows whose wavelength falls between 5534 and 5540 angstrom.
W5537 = 3.124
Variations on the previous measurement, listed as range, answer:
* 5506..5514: 3.761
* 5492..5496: 2.897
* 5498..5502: 2.856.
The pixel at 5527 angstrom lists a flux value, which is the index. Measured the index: 2.311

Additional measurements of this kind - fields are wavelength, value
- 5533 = 3.039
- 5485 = 2.93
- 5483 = 2.865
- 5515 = 3.407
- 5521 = 3.128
